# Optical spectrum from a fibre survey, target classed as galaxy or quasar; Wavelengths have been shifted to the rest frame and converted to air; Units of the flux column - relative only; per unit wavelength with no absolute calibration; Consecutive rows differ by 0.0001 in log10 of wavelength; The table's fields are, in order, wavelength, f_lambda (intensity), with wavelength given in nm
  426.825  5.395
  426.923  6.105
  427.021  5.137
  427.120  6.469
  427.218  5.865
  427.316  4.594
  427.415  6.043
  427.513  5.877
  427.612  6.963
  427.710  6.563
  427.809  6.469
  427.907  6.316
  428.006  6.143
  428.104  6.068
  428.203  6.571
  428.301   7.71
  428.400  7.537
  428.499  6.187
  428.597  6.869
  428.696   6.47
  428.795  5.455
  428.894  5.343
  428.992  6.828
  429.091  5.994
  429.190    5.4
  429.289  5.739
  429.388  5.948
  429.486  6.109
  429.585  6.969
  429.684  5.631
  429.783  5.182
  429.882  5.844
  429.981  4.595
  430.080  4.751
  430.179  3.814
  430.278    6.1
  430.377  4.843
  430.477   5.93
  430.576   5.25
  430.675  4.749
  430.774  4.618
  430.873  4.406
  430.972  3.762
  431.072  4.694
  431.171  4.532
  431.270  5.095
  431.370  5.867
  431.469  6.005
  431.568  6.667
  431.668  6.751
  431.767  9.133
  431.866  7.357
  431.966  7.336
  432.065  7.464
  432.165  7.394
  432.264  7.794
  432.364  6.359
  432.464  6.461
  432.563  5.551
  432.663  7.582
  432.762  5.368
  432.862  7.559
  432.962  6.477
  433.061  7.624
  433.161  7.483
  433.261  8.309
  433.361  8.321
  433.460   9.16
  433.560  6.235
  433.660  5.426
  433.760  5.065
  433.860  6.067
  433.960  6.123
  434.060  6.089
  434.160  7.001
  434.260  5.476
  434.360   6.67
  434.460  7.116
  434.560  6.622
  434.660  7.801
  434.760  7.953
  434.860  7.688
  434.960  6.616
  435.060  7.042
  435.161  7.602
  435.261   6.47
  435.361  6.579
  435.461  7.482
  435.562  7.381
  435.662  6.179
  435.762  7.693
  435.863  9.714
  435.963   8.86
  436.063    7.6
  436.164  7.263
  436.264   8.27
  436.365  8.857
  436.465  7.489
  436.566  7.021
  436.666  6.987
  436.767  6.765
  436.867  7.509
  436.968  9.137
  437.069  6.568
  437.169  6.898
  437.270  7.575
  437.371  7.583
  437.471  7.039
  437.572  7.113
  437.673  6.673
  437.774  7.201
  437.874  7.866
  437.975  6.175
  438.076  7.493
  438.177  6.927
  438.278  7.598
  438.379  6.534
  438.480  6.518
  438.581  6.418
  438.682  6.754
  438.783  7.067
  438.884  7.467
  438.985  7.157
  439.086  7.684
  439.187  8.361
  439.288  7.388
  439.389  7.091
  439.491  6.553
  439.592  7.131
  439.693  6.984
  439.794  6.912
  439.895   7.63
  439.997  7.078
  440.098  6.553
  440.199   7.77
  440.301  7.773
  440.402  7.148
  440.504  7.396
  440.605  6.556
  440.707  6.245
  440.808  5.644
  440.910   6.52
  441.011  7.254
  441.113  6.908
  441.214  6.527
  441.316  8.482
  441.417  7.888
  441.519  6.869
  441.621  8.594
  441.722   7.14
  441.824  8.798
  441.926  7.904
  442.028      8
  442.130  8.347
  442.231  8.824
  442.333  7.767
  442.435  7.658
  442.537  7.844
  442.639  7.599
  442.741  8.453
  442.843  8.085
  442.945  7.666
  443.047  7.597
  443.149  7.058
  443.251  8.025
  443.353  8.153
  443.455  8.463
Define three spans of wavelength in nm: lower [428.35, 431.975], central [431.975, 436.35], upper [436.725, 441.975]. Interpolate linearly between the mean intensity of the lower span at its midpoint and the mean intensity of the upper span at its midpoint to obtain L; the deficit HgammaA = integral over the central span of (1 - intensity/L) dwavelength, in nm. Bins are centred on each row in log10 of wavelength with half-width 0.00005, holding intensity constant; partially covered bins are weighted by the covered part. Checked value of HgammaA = -0.49 nm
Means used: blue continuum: 5.76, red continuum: 7.21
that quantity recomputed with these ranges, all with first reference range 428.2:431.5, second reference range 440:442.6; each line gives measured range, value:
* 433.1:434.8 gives -0.17 nm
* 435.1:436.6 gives -0.24 nm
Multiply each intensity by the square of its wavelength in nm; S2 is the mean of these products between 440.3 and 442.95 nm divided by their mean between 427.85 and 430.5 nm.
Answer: 1.35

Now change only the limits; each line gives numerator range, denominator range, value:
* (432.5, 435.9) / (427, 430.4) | 1.20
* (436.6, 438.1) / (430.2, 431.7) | 1.42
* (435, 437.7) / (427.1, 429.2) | 1.23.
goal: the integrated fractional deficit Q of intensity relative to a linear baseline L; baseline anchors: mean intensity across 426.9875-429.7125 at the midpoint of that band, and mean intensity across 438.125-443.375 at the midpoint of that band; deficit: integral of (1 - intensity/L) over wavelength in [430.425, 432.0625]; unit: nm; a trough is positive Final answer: 0.170 nm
